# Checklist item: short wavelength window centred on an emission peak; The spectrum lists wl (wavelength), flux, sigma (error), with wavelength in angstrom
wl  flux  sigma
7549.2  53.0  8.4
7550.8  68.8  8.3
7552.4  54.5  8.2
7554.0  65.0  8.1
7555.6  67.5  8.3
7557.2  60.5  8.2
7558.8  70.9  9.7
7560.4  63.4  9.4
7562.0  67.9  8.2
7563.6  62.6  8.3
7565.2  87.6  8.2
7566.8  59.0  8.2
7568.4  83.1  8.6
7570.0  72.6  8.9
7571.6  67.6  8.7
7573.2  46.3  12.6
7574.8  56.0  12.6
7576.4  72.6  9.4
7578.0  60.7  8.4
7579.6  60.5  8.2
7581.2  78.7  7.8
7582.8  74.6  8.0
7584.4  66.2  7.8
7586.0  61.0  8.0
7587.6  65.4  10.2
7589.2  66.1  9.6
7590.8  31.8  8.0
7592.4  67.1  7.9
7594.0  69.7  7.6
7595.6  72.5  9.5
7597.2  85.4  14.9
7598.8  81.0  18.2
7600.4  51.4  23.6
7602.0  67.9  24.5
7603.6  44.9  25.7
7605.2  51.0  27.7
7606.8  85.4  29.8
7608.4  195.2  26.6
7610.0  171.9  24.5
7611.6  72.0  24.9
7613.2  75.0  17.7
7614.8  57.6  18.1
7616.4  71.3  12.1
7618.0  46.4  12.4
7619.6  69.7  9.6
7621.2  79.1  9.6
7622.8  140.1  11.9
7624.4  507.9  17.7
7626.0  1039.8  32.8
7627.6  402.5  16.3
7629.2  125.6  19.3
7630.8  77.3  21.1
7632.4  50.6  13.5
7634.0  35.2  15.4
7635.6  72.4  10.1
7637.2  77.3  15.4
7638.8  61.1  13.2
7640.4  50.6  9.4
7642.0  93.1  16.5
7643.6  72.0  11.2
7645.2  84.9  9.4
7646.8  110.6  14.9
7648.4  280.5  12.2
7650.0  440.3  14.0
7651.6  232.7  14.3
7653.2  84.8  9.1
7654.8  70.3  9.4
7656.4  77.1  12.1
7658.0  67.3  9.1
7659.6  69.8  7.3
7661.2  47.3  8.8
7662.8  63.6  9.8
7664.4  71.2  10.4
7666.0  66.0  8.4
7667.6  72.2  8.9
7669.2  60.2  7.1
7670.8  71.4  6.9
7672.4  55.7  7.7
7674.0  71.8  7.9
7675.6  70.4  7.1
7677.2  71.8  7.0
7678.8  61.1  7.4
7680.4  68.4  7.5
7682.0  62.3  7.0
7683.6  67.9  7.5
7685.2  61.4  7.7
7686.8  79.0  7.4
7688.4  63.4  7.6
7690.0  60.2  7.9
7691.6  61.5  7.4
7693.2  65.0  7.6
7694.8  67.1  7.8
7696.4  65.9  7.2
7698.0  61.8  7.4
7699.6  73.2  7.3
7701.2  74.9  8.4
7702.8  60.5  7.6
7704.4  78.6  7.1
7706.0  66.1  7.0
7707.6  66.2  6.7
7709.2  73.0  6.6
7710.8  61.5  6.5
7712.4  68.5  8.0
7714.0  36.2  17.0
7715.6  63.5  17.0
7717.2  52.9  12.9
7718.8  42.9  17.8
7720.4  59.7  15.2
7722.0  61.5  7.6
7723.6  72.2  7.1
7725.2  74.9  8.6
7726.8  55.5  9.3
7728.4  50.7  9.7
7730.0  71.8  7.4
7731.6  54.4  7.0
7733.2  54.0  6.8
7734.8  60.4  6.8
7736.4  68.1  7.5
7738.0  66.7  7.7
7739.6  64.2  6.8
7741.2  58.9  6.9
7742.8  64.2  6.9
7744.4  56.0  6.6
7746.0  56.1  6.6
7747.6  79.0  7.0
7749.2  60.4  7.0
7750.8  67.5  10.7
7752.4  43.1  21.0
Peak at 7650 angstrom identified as [N II]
